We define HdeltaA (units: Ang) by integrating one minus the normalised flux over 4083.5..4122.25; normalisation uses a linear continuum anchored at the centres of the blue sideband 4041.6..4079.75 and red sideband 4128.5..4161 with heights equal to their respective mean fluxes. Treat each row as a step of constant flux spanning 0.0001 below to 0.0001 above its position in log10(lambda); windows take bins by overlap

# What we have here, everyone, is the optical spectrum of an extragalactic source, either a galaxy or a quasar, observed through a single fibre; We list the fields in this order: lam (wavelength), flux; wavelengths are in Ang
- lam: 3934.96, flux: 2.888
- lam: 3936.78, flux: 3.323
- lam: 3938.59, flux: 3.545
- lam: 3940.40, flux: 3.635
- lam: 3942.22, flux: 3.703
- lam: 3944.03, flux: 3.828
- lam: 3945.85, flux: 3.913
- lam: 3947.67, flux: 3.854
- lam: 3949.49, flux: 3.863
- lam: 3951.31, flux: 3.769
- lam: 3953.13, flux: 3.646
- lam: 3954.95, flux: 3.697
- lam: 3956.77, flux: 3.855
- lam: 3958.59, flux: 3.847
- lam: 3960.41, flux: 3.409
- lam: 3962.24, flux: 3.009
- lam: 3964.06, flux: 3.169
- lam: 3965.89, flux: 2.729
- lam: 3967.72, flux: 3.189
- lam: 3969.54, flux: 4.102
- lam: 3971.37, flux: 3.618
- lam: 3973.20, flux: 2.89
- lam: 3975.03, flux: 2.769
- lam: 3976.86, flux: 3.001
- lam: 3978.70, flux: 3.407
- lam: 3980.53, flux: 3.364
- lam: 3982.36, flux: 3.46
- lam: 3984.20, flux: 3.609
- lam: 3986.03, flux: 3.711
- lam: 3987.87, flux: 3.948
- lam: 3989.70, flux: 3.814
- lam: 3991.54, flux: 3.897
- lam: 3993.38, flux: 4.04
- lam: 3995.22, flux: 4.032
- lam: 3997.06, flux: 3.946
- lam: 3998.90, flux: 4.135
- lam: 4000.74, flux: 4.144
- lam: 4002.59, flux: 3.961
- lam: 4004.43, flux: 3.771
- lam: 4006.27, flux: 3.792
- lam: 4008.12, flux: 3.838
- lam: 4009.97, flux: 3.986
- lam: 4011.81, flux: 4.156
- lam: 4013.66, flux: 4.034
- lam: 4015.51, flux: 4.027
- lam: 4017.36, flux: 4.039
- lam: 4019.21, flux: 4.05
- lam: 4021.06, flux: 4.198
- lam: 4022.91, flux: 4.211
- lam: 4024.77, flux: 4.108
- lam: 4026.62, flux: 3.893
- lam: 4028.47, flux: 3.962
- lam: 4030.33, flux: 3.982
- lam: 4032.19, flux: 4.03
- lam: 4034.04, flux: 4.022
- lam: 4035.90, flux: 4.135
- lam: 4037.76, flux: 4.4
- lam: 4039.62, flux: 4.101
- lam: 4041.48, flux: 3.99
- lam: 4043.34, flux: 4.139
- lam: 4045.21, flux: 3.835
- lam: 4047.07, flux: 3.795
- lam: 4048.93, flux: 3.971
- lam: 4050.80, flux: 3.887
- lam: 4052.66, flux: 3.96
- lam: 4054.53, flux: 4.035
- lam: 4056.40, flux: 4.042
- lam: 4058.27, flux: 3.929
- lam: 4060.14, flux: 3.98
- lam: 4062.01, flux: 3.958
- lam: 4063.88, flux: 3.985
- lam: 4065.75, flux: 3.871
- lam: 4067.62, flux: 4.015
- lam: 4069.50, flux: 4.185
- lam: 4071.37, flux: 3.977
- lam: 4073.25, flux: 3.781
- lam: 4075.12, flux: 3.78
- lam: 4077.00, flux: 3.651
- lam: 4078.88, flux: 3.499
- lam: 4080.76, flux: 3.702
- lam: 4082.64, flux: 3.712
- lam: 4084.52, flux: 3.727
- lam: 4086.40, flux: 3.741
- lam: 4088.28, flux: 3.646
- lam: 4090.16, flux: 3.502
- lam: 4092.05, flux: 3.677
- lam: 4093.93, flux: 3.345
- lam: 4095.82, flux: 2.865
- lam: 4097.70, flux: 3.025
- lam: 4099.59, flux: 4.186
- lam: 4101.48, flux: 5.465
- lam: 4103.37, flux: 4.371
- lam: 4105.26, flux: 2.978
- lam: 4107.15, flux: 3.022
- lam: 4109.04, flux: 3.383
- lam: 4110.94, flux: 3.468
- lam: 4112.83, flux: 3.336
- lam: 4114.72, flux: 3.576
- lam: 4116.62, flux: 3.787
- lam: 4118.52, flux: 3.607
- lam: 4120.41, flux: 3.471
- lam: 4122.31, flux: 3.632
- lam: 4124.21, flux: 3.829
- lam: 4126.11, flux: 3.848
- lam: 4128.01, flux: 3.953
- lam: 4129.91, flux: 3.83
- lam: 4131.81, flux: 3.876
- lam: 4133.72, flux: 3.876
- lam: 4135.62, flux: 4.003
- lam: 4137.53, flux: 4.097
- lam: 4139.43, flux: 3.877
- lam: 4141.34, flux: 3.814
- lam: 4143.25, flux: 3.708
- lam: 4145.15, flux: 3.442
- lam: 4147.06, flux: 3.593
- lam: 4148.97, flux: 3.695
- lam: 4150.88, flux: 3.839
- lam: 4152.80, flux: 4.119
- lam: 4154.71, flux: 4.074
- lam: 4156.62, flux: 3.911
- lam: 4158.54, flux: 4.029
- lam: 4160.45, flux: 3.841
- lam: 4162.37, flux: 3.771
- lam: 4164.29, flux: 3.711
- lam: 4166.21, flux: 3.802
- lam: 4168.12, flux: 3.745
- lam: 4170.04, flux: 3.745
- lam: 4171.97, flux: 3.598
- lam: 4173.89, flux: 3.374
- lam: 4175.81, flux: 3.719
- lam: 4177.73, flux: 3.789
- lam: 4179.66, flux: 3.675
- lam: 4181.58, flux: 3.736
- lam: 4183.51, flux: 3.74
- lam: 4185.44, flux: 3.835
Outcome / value 2.8 Ang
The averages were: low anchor 3.92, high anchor 3.86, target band 3.61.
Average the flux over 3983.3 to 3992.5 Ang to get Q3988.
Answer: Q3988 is 3.8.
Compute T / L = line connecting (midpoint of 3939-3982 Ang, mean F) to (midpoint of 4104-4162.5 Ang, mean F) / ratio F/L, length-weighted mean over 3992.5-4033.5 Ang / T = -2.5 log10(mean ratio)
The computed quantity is -0.13 mag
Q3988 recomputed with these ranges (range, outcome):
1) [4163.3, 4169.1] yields 3.76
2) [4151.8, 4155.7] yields 4.09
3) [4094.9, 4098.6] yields 2.95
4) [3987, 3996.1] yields 3.95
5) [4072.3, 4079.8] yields 3.68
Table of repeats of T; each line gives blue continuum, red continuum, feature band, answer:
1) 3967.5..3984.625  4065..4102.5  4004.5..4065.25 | -0.126 mag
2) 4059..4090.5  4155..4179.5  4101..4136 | 0.018 mag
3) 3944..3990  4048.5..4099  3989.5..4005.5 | -0.114 mag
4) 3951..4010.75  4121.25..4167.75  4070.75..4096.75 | 0.043 mag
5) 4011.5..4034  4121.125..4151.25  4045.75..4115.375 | 0.048 mag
